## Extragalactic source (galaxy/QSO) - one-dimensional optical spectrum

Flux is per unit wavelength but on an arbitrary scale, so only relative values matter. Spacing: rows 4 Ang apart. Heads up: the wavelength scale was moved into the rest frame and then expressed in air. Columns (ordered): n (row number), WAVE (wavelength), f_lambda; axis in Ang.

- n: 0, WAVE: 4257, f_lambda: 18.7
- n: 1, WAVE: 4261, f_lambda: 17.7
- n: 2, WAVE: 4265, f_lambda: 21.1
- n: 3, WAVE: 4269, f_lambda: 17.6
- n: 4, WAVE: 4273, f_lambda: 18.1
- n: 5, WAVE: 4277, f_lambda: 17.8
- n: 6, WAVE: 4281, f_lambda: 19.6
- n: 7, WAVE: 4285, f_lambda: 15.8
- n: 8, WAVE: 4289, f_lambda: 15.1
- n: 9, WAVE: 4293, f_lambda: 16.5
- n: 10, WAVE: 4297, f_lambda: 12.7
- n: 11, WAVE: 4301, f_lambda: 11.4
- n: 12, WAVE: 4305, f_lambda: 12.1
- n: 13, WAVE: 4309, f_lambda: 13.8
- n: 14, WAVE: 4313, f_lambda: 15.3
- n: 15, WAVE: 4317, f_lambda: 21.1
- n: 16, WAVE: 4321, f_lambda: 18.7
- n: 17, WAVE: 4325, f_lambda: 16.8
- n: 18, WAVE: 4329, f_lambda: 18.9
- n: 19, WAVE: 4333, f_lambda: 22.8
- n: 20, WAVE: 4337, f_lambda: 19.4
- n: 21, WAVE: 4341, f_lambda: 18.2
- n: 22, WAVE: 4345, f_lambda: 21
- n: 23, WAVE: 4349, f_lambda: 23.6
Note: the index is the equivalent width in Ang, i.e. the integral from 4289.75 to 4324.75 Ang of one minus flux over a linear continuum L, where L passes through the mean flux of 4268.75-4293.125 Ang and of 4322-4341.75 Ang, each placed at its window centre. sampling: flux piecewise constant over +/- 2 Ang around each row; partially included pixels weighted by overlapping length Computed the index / 5.8 Ang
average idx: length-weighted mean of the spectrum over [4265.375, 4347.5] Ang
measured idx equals 17.3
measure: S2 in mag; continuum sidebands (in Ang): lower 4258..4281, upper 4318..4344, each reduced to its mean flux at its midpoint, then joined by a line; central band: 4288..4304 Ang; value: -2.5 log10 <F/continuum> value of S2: 0.34 mag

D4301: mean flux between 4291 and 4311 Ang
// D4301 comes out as 13.3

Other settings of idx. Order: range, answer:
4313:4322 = 19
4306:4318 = 16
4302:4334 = 17.1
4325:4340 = 19.7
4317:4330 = 18.5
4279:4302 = 15.3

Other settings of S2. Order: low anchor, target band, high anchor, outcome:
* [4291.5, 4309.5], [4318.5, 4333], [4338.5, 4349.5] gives -0.09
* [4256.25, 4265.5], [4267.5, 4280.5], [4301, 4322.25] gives 0.00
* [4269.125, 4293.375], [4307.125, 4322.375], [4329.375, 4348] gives 0.11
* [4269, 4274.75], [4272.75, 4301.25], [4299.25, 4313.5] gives -0.01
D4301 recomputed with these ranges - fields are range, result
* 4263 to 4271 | 19.4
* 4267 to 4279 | 17.8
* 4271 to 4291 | 17.3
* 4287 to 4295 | 15.8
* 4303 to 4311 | 12.9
